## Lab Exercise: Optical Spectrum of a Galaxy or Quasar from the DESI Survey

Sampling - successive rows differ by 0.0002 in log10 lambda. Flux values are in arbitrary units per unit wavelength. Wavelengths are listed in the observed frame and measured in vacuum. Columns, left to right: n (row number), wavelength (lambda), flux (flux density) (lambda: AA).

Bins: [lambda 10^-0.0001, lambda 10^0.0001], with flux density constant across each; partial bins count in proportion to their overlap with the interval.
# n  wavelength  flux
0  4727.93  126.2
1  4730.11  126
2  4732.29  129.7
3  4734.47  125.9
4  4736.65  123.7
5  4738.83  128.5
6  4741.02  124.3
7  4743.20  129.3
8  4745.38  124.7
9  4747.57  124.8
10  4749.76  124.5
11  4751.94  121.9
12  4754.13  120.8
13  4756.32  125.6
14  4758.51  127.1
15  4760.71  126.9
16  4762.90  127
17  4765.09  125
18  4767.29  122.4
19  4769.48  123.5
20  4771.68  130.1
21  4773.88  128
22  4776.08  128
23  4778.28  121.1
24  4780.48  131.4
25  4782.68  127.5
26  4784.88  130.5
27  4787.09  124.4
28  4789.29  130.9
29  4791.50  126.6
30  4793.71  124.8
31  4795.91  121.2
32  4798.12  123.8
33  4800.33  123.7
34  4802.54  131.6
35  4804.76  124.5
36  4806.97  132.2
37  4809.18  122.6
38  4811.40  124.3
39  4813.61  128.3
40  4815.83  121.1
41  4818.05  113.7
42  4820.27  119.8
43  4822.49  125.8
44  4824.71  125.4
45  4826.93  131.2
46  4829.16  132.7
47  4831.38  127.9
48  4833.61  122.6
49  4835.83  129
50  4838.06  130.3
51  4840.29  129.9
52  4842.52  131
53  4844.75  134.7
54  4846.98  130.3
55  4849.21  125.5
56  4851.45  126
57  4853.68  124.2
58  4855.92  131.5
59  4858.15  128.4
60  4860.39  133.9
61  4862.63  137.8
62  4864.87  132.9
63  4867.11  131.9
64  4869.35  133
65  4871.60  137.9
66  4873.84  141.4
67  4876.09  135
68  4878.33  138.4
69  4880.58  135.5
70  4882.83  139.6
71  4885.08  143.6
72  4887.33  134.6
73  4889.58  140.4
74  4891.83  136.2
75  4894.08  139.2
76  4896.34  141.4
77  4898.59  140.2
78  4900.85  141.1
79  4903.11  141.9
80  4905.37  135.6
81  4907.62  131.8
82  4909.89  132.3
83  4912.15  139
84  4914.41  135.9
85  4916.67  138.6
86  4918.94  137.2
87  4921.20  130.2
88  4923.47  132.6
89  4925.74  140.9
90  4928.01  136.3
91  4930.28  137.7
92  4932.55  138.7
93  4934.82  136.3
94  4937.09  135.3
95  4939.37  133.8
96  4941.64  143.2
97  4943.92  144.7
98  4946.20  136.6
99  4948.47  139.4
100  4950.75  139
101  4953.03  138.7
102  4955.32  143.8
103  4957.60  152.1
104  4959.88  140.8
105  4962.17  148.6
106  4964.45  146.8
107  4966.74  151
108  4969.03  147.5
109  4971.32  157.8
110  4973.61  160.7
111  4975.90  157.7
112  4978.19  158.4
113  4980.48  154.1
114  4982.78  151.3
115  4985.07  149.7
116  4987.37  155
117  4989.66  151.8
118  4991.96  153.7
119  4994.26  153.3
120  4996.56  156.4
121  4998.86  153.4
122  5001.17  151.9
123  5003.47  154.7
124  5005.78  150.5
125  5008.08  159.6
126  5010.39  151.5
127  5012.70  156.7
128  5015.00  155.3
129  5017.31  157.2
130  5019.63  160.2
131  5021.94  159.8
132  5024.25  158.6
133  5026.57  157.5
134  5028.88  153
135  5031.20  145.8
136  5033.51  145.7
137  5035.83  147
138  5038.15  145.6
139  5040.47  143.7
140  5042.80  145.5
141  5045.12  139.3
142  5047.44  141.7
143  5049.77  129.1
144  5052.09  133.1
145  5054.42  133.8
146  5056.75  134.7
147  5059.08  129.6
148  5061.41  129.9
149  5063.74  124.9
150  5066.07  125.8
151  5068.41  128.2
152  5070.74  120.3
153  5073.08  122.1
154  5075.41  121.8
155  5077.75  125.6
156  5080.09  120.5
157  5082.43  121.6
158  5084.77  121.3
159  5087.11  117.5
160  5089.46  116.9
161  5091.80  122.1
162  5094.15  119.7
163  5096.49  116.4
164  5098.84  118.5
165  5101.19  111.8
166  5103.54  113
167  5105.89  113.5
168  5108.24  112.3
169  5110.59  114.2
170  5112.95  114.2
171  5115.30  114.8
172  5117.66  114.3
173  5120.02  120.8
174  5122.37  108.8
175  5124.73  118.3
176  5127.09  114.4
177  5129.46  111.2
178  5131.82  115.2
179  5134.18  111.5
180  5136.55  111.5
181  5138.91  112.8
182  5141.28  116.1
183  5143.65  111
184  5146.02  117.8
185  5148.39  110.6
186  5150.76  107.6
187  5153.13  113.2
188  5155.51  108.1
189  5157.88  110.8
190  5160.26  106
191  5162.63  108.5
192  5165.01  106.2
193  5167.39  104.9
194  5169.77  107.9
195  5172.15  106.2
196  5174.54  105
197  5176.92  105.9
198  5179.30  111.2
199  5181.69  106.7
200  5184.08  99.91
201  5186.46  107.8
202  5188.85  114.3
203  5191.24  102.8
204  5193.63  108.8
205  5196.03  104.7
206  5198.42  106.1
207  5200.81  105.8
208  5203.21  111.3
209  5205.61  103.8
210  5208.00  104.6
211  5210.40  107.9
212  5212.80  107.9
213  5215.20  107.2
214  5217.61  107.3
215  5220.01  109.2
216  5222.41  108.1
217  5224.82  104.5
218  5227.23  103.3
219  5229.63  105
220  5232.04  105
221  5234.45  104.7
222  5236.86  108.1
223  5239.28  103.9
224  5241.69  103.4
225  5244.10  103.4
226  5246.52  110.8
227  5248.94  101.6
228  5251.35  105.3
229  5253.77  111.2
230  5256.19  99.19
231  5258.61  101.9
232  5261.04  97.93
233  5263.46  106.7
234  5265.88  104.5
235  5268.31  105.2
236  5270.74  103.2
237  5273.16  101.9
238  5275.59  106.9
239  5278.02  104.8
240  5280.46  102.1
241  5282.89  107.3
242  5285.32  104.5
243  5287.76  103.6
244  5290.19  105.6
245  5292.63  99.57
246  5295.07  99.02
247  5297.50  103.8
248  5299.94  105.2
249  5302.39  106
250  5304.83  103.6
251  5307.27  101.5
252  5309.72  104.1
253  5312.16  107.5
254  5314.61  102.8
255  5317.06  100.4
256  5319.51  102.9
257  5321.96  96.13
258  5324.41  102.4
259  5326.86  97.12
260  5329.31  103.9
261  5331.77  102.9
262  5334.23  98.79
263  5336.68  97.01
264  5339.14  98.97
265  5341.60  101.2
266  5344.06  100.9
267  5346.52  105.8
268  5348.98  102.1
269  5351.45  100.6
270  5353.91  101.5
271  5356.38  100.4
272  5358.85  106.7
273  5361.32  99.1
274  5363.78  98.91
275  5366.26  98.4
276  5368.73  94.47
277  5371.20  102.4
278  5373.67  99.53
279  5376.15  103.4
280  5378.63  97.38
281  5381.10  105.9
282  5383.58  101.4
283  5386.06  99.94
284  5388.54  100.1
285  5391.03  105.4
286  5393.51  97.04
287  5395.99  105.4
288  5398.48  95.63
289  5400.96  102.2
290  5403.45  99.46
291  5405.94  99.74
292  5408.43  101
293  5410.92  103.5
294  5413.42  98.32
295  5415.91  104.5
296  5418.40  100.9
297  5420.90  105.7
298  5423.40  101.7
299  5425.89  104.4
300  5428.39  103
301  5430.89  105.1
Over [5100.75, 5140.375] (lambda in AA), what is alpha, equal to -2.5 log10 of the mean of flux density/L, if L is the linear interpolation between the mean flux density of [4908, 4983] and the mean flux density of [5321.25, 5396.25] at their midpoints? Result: 0.10 mag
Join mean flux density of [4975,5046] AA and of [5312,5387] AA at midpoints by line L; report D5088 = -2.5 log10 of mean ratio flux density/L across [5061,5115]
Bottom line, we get 0.18 mag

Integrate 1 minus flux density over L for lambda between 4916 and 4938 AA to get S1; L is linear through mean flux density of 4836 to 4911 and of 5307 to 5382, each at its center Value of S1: -0.9 AA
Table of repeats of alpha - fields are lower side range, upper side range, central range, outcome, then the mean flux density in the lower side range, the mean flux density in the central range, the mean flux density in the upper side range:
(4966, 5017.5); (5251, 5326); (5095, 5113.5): 0.18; 154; 114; 103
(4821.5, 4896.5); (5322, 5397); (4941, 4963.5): -0.13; 133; 143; 101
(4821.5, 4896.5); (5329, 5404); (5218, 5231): 0.04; 133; 106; 101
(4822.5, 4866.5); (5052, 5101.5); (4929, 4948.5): -0.09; 130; 138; 123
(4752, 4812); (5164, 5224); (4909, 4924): -0.13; 126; 135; 107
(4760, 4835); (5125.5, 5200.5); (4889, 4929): -0.14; 126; 137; 109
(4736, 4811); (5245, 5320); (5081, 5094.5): -0.07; 126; 120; 104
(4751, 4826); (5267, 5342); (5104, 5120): -0.03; 125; 114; 103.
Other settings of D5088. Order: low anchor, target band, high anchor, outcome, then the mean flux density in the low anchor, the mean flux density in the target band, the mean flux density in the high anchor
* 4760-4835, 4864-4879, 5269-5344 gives -0.112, 126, 136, 102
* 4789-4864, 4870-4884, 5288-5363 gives -0.108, 127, 138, 102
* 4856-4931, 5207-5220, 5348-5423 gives 0.062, 137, 107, 101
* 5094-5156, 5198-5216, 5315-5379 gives 0.020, 114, 107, 101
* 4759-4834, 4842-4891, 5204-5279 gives -0.097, 126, 134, 105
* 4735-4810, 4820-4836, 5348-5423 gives -0.029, 126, 127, 101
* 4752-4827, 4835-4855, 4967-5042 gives 0.031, 125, 129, 154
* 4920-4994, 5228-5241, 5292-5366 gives 0.075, 145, 105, 102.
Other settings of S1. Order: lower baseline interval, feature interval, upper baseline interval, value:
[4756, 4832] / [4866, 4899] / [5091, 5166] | -4.09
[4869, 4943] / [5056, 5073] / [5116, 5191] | -0.98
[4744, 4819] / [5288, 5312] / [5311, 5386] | -0.06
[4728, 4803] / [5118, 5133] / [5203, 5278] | -0.61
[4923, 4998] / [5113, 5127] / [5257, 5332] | 1.16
